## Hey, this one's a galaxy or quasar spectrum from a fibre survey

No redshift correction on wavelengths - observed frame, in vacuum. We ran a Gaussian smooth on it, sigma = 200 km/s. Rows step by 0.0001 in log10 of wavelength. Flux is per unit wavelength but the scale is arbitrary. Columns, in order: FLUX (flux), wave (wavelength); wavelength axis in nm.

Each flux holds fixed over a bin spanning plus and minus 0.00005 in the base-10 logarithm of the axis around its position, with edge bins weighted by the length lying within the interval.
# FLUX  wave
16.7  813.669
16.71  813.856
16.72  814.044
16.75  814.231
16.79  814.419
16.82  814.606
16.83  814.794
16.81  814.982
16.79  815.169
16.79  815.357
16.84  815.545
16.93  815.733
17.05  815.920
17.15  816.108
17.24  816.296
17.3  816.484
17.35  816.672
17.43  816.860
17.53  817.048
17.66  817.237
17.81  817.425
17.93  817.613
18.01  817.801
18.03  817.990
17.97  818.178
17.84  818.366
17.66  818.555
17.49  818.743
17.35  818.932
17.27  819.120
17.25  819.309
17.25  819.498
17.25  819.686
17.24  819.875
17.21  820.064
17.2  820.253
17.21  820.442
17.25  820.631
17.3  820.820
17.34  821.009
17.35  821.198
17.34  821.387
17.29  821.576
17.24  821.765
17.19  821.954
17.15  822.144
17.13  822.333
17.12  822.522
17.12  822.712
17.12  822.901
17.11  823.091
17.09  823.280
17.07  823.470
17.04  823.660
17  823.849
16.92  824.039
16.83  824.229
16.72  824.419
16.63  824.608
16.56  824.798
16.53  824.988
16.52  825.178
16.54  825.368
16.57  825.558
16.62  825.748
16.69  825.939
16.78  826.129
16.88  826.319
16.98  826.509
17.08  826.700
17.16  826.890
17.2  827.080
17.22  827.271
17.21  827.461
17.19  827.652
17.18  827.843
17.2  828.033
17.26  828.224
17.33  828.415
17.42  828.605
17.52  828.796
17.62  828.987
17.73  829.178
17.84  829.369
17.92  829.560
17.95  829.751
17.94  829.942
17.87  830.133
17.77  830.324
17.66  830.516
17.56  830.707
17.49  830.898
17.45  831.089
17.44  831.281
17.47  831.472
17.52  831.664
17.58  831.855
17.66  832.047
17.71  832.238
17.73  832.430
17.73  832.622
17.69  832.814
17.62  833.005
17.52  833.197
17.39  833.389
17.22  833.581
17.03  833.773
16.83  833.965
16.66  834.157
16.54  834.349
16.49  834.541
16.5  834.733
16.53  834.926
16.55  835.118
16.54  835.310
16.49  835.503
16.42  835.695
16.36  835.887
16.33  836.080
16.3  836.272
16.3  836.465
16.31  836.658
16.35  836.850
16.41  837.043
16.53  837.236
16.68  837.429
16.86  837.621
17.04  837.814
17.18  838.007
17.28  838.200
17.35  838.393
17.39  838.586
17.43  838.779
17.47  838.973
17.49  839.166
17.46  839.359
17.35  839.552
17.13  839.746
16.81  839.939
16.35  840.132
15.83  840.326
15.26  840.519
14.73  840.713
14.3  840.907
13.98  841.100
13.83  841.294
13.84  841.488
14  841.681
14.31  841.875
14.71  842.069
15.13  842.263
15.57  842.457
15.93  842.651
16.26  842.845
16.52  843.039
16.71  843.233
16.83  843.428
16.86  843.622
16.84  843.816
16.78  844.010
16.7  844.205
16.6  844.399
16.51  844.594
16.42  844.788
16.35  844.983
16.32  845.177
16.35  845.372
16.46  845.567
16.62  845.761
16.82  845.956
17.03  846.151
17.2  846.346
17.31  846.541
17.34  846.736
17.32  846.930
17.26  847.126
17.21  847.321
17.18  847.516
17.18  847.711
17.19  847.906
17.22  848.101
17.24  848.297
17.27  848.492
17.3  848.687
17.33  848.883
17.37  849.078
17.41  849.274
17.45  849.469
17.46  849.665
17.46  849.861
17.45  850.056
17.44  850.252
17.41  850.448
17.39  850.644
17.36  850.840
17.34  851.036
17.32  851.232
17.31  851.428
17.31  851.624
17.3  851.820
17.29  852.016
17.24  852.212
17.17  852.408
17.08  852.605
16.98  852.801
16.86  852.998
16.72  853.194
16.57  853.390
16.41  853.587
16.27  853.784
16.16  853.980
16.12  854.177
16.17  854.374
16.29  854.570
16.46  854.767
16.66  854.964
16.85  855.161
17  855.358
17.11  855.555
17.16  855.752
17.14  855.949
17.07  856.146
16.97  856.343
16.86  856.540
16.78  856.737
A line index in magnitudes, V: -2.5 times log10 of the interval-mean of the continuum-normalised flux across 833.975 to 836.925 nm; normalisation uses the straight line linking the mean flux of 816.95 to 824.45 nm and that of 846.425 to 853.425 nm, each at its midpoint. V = 0.05 mag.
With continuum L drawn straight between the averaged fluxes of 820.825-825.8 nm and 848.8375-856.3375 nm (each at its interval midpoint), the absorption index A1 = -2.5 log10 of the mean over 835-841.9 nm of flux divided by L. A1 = 0.05 mag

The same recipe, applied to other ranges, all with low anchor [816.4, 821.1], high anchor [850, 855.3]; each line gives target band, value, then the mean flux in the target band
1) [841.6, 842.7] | 0.149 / 14.9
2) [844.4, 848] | 0.009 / 16.9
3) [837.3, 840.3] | 0.002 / 17.1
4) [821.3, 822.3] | 0.012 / 17.2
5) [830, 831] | -0.025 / 17.7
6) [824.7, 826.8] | 0.042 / 16.7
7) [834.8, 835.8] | 0.045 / 16.5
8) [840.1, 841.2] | 0.144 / 15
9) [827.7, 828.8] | 0.002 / 17.3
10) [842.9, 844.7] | 0.024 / 16.7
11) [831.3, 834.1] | -0.014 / 17.5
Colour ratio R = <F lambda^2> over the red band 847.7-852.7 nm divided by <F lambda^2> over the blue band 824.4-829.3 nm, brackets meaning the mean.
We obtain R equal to 1.1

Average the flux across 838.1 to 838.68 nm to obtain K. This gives 17.3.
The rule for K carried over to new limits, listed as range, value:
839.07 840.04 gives 17.3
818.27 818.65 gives 17.8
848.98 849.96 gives 17.4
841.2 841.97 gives 14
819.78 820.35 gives 17.2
